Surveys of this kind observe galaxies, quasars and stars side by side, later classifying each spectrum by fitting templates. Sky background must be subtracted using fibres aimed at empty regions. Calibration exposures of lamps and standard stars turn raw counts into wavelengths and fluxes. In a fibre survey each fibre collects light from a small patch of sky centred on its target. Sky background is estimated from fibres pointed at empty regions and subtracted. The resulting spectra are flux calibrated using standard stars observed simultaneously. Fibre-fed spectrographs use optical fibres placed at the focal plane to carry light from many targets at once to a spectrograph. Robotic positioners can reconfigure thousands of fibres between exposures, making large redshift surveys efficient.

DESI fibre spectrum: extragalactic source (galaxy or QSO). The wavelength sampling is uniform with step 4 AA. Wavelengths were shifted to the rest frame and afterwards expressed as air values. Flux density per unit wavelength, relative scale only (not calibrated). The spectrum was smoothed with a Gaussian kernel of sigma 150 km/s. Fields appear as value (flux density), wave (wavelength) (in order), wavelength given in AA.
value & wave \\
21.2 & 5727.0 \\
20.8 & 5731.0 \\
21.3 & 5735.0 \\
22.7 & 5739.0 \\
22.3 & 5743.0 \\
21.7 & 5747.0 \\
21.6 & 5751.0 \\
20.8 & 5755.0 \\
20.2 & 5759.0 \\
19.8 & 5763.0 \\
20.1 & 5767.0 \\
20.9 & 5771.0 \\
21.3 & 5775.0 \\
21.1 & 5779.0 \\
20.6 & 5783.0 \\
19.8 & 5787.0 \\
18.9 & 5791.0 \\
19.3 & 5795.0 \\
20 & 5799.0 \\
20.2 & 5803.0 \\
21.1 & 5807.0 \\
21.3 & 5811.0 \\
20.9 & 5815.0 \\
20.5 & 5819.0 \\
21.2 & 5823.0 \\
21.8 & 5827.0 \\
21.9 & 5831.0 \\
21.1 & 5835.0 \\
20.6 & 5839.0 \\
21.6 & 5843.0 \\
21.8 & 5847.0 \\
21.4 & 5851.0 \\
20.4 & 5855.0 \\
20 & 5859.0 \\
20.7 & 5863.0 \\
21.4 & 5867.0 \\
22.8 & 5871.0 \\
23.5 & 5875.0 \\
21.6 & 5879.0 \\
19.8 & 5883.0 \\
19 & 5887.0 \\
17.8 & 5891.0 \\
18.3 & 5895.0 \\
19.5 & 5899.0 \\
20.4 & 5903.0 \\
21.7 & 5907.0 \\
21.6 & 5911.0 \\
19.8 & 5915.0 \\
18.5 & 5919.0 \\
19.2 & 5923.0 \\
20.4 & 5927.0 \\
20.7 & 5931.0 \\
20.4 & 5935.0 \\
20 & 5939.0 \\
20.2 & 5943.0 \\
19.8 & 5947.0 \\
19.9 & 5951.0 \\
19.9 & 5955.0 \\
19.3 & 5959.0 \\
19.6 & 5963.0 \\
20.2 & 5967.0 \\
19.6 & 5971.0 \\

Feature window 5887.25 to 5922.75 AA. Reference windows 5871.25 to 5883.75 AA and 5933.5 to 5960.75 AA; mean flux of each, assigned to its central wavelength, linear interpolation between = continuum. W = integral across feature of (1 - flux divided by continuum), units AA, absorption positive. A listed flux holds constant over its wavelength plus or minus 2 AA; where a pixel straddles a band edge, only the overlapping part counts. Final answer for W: 2.5 AA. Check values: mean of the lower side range 22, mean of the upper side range 19.9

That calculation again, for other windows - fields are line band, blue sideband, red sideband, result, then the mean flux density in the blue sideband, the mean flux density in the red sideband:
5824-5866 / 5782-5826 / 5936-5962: -1.9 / 20.4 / 19.9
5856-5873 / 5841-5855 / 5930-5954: 0.0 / 21.4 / 20.1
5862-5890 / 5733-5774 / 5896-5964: -1.1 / 21.1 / 20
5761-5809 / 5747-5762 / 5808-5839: 1.8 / 20.9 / 21.2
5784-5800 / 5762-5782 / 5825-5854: 1.0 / 20.7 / 21.4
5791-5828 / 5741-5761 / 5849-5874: 1.2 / 21.3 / 21.2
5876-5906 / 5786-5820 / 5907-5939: 0.7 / 20.2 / 20.2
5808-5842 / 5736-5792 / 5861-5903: -0.9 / 20.9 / 20.4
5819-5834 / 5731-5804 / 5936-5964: -0.7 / 20.7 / 19.8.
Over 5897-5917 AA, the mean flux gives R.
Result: 20.6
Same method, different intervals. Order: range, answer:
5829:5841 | 21.2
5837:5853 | 21.4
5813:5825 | 20.9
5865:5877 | 22.6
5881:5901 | 18.9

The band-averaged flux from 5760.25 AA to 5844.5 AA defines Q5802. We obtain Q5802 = 20.7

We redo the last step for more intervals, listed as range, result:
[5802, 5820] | 20.9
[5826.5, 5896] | 20.9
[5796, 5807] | 20.2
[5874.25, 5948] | 20.1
